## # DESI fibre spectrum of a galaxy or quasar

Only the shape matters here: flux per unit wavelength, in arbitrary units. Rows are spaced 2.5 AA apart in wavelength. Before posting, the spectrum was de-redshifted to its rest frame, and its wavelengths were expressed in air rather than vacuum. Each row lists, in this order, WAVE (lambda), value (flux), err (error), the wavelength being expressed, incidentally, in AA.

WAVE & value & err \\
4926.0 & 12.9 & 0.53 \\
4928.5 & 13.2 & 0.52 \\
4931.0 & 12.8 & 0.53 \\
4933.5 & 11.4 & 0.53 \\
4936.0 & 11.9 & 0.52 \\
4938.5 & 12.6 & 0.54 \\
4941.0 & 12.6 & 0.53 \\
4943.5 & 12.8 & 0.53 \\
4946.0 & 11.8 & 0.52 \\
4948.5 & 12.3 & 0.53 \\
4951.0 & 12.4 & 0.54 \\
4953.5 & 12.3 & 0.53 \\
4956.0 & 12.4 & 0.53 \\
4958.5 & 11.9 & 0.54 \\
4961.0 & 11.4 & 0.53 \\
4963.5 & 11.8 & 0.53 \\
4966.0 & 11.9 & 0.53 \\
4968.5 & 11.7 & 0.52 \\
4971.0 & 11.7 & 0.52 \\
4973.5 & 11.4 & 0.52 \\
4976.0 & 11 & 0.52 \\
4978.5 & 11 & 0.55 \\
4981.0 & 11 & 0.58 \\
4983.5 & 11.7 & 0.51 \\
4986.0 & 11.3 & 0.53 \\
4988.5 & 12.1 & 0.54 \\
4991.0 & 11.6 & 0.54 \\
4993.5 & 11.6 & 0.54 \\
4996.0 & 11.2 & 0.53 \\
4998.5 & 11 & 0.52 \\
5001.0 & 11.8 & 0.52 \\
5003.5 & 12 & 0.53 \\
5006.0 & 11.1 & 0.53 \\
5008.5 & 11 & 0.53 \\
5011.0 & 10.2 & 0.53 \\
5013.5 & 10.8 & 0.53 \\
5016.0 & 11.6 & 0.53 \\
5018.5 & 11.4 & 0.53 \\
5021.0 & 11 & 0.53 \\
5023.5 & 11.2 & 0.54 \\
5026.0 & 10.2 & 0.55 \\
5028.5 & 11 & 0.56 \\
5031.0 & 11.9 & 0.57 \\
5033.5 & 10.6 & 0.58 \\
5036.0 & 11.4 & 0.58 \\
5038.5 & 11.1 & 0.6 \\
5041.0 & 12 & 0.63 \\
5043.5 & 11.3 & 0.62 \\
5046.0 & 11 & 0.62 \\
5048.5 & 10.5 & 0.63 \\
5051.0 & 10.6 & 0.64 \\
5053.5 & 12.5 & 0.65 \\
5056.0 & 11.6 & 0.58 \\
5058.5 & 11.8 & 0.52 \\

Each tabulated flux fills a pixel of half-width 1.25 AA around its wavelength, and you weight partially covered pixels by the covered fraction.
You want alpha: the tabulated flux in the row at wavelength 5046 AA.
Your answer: 11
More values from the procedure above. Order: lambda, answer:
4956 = 12.4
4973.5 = 11.4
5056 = 11.6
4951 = 12.4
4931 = 12.8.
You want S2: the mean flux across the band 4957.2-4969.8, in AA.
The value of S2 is 11.7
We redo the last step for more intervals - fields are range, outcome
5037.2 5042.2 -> 11.5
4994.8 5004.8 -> 11.5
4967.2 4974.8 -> 11.6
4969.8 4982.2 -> 11.2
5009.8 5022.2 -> 11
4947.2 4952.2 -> 12.3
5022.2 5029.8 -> 10.8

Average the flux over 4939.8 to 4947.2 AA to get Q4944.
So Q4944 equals 12.4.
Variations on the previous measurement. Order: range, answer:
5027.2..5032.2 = 11.4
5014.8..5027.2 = 11.1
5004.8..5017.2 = 10.9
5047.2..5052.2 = 10.6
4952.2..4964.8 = 12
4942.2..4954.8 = 12.3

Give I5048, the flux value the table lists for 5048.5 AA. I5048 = 10.5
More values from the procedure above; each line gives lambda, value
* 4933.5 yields 11.4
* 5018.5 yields 11.4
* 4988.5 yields 12.1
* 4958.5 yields 11.9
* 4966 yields 11.9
